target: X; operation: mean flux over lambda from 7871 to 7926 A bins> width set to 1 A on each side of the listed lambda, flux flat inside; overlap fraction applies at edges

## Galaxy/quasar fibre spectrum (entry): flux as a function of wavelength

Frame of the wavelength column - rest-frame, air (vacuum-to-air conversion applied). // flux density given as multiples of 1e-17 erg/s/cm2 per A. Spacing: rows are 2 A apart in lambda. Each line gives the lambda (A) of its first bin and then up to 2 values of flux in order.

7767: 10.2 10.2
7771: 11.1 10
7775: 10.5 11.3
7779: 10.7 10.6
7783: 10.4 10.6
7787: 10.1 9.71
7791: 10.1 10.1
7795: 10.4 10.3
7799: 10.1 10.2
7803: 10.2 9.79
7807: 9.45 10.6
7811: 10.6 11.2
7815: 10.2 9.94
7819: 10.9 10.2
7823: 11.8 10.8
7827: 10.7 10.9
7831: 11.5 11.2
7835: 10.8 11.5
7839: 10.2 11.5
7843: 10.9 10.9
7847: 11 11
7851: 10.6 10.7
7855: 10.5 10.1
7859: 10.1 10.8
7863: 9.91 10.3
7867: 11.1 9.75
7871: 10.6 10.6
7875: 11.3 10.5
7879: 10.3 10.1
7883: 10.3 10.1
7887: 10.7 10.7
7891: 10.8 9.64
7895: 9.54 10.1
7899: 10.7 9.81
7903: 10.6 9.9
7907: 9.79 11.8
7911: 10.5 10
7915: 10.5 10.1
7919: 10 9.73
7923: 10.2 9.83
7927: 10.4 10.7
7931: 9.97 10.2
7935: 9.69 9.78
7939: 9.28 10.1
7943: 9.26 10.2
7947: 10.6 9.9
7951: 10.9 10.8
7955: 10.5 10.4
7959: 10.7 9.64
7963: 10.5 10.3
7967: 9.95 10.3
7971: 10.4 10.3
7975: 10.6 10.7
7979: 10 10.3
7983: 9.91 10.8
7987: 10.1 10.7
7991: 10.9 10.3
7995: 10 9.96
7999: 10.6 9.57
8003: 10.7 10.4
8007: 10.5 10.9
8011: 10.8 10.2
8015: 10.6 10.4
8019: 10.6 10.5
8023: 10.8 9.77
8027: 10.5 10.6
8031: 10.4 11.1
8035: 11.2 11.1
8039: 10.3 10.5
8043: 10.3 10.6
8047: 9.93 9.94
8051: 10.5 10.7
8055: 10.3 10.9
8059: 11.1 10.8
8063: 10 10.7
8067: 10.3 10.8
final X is 10.3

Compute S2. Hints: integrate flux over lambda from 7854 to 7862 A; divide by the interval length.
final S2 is 10.4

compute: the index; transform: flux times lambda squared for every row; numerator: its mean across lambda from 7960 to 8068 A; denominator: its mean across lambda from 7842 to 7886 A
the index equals 1.0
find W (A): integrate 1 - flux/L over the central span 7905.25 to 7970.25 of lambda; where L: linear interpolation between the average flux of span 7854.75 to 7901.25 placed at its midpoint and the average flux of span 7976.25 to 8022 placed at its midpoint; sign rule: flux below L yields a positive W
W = 1.1 A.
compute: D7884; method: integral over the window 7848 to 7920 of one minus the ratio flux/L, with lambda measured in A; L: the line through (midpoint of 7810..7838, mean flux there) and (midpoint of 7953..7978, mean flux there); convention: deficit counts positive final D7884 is 1.9 A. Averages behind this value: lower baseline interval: 10.9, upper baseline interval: 10.4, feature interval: 10.4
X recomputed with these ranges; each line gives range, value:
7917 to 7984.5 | 10.2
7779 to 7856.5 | 10.6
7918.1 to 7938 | 10.1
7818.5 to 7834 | 11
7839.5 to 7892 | 10.6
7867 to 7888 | 10.5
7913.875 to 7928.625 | 10.1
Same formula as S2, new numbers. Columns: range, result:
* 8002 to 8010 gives 10.6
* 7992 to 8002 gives 10.1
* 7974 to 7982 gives 10.4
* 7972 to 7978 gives 10.5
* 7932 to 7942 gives 9.81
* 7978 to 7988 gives 10.2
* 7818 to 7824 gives 11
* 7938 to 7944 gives 9.55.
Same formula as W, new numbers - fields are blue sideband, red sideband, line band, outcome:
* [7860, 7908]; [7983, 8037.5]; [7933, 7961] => 0.7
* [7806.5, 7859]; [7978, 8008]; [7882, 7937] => 1.7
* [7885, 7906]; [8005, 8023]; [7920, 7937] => 0.4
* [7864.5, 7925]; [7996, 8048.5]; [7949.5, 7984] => 0.2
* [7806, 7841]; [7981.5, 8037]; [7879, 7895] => 0.6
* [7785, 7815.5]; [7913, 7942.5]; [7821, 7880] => -3.5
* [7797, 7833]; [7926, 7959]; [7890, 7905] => 0.2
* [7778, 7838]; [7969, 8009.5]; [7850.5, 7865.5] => 0.2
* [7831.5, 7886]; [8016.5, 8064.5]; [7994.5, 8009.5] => 0.3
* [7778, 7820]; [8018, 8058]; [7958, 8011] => 0.6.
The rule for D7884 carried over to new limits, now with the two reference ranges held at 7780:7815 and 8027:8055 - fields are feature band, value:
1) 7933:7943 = 0.68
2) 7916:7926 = 0.41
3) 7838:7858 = -0.82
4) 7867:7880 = -0.26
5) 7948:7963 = 0.04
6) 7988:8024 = 0.11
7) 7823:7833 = -0.76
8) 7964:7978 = 0.13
